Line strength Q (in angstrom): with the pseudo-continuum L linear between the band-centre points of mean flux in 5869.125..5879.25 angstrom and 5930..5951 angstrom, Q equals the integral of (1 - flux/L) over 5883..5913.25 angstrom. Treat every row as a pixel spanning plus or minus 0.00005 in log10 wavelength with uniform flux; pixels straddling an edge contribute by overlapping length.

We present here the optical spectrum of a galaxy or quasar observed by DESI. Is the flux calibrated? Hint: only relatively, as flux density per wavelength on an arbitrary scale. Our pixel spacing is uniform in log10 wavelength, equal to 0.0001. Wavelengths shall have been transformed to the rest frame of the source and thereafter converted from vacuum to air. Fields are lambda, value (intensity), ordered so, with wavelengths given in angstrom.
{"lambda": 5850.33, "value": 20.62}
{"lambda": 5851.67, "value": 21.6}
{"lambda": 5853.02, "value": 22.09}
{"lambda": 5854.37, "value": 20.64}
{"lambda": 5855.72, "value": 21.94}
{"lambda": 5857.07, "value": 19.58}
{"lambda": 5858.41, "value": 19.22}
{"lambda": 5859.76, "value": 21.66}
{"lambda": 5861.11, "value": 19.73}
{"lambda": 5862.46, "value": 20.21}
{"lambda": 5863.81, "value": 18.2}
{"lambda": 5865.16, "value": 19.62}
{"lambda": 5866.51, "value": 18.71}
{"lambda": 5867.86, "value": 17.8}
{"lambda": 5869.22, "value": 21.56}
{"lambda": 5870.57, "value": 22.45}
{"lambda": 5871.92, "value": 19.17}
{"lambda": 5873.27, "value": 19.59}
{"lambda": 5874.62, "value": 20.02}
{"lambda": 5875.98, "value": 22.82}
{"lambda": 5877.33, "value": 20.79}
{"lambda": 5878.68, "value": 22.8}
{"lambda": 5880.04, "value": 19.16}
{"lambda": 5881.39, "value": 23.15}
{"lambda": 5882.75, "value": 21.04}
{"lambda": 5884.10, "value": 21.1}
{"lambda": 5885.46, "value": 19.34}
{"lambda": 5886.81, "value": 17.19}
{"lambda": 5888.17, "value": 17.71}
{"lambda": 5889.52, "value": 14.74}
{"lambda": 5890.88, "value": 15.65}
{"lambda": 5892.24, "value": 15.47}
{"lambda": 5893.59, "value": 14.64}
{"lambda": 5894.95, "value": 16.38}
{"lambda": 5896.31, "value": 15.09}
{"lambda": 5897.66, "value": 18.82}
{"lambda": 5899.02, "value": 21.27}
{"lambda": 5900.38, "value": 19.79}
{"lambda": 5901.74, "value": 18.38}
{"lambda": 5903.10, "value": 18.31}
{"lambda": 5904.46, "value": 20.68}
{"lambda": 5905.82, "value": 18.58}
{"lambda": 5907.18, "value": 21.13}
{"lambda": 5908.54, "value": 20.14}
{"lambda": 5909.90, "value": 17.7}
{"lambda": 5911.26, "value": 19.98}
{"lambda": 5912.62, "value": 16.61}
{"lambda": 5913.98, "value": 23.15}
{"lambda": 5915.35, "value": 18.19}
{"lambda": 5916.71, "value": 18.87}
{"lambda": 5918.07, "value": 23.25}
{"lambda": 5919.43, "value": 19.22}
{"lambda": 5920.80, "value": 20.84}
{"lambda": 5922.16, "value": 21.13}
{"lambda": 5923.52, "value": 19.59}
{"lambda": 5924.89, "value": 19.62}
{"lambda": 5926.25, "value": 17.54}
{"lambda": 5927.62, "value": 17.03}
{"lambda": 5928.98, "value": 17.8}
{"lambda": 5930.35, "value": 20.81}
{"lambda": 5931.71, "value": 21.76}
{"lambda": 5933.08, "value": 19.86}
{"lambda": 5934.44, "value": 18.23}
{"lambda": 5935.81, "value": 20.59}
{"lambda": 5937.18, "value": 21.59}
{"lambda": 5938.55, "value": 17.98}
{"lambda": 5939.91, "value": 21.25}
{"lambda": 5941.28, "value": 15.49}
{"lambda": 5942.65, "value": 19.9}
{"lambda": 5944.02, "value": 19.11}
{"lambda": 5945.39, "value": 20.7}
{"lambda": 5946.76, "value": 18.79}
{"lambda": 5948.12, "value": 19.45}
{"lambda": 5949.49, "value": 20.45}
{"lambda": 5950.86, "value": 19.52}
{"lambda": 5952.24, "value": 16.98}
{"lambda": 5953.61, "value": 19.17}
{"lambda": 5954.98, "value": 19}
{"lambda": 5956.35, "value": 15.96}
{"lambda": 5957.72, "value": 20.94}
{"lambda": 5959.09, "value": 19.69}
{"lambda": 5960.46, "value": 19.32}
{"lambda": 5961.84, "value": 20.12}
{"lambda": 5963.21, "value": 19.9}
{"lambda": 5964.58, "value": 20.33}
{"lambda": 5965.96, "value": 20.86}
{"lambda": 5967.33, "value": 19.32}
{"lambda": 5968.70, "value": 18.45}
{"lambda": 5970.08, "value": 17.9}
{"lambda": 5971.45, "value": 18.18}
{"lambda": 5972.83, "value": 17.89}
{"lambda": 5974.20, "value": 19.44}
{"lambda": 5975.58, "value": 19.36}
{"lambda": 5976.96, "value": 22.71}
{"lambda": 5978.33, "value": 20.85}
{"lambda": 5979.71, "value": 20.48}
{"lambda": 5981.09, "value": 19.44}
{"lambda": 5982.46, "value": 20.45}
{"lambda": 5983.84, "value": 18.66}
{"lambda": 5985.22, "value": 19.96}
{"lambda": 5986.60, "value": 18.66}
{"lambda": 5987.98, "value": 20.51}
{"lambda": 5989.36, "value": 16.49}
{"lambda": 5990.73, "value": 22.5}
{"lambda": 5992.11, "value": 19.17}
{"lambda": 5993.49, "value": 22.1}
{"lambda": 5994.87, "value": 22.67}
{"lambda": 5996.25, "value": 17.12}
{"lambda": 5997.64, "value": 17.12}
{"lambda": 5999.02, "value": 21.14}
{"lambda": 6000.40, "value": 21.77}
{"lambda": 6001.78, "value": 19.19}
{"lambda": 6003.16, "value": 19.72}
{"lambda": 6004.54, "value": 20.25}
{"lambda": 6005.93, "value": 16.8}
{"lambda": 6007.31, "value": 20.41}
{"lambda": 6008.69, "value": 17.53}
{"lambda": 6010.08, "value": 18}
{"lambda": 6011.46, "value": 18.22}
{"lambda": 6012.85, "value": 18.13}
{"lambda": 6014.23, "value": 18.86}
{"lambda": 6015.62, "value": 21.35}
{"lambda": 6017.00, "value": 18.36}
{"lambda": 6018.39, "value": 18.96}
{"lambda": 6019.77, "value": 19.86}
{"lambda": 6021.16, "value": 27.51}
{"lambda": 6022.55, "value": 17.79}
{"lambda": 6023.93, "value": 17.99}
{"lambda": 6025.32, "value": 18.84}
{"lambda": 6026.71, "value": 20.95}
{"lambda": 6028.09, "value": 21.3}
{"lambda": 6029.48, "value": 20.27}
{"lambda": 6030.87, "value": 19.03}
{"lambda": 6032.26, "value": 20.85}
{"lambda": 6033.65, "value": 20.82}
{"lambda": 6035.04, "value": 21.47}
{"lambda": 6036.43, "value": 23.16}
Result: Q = 3.6 angstrom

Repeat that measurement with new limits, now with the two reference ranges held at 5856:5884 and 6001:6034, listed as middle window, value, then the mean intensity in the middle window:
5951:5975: 1.05 angstrom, 19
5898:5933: 0.89 angstrom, 19.6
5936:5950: 0.36 angstrom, 19.5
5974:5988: -0.16 angstrom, 20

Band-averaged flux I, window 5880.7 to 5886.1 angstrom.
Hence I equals 21.2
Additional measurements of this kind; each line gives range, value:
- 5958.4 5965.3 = 19.9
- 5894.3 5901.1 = 18.3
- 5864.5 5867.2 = 19.2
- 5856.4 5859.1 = 19.5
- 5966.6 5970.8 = 18.6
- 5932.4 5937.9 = 20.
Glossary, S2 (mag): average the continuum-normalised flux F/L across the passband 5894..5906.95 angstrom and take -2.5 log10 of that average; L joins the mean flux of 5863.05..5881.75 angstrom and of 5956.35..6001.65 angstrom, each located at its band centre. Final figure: 0.09 mag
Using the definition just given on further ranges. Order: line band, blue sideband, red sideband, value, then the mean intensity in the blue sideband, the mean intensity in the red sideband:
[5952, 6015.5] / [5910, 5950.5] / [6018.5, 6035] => 0.036 mag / 19.6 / 20.5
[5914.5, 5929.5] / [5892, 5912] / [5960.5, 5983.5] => -0.034 mag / 18.5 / 19.7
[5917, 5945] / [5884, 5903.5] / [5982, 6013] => -0.084 mag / 17.5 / 19.4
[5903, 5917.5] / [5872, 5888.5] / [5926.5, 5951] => 0.024 mag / 20.4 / 19.4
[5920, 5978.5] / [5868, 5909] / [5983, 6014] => -0.007 mag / 19.2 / 19.4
